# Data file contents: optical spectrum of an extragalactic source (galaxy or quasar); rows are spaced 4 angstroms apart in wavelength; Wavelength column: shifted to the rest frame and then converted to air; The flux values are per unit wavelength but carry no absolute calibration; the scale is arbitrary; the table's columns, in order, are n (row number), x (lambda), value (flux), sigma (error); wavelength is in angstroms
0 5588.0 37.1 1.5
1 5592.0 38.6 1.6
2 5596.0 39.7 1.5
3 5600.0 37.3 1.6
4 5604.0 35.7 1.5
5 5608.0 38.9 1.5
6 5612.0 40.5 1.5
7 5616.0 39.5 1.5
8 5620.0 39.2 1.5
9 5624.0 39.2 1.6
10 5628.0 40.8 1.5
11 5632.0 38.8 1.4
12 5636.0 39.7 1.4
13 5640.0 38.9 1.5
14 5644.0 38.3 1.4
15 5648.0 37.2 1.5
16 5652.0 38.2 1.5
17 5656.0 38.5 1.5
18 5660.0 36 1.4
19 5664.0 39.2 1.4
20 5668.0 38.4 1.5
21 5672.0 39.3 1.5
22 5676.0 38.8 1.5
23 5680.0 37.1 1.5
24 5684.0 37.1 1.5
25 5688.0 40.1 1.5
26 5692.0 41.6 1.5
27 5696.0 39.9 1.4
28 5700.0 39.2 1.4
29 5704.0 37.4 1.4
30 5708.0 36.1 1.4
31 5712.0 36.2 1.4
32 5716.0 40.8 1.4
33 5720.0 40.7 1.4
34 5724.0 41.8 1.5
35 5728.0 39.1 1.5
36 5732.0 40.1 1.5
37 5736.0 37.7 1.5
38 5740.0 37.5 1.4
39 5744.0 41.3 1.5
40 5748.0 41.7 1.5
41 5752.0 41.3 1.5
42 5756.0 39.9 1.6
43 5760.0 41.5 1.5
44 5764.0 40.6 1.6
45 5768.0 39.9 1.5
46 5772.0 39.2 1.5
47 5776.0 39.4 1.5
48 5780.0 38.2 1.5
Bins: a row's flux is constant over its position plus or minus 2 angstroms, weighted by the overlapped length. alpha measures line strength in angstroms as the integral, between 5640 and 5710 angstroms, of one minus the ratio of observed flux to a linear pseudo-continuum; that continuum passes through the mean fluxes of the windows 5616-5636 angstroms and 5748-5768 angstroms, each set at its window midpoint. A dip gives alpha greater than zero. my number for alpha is 2.8 angstroms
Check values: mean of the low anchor 39.5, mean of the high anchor 40.8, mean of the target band 38.4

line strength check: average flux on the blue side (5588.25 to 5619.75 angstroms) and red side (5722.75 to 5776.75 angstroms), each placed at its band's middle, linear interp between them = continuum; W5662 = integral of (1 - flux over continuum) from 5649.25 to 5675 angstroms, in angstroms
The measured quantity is 0.6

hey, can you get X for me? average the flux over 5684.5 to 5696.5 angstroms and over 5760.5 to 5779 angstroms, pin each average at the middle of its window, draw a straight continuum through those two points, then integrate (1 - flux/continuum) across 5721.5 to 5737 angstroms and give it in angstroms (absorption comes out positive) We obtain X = 0.1 angstroms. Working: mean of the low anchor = 40.2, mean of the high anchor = 39.8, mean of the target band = 39.8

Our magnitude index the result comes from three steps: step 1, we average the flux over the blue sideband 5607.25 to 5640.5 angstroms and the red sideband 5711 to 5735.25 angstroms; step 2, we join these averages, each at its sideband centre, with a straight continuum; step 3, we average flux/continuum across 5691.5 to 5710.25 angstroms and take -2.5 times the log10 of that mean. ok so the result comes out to 0.033 mag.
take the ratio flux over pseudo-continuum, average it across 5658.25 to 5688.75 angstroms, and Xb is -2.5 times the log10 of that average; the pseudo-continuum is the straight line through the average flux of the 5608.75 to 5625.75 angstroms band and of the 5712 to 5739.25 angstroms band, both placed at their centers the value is 0.04 mag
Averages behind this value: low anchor 39.6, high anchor 39.6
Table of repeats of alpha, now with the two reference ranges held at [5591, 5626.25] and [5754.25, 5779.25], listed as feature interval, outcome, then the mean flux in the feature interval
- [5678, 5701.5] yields 0.13 angstroms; 39.2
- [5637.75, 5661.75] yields 0.73 angstroms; 37.9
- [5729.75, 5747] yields 0.20 angstroms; 39.3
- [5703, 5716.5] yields 0.77 angstroms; 37.3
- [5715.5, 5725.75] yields -0.39 angstroms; 41.1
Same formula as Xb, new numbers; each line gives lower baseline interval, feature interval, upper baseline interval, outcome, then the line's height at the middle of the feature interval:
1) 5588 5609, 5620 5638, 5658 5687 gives -0.05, 38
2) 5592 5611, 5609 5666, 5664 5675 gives -0.01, 38.5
